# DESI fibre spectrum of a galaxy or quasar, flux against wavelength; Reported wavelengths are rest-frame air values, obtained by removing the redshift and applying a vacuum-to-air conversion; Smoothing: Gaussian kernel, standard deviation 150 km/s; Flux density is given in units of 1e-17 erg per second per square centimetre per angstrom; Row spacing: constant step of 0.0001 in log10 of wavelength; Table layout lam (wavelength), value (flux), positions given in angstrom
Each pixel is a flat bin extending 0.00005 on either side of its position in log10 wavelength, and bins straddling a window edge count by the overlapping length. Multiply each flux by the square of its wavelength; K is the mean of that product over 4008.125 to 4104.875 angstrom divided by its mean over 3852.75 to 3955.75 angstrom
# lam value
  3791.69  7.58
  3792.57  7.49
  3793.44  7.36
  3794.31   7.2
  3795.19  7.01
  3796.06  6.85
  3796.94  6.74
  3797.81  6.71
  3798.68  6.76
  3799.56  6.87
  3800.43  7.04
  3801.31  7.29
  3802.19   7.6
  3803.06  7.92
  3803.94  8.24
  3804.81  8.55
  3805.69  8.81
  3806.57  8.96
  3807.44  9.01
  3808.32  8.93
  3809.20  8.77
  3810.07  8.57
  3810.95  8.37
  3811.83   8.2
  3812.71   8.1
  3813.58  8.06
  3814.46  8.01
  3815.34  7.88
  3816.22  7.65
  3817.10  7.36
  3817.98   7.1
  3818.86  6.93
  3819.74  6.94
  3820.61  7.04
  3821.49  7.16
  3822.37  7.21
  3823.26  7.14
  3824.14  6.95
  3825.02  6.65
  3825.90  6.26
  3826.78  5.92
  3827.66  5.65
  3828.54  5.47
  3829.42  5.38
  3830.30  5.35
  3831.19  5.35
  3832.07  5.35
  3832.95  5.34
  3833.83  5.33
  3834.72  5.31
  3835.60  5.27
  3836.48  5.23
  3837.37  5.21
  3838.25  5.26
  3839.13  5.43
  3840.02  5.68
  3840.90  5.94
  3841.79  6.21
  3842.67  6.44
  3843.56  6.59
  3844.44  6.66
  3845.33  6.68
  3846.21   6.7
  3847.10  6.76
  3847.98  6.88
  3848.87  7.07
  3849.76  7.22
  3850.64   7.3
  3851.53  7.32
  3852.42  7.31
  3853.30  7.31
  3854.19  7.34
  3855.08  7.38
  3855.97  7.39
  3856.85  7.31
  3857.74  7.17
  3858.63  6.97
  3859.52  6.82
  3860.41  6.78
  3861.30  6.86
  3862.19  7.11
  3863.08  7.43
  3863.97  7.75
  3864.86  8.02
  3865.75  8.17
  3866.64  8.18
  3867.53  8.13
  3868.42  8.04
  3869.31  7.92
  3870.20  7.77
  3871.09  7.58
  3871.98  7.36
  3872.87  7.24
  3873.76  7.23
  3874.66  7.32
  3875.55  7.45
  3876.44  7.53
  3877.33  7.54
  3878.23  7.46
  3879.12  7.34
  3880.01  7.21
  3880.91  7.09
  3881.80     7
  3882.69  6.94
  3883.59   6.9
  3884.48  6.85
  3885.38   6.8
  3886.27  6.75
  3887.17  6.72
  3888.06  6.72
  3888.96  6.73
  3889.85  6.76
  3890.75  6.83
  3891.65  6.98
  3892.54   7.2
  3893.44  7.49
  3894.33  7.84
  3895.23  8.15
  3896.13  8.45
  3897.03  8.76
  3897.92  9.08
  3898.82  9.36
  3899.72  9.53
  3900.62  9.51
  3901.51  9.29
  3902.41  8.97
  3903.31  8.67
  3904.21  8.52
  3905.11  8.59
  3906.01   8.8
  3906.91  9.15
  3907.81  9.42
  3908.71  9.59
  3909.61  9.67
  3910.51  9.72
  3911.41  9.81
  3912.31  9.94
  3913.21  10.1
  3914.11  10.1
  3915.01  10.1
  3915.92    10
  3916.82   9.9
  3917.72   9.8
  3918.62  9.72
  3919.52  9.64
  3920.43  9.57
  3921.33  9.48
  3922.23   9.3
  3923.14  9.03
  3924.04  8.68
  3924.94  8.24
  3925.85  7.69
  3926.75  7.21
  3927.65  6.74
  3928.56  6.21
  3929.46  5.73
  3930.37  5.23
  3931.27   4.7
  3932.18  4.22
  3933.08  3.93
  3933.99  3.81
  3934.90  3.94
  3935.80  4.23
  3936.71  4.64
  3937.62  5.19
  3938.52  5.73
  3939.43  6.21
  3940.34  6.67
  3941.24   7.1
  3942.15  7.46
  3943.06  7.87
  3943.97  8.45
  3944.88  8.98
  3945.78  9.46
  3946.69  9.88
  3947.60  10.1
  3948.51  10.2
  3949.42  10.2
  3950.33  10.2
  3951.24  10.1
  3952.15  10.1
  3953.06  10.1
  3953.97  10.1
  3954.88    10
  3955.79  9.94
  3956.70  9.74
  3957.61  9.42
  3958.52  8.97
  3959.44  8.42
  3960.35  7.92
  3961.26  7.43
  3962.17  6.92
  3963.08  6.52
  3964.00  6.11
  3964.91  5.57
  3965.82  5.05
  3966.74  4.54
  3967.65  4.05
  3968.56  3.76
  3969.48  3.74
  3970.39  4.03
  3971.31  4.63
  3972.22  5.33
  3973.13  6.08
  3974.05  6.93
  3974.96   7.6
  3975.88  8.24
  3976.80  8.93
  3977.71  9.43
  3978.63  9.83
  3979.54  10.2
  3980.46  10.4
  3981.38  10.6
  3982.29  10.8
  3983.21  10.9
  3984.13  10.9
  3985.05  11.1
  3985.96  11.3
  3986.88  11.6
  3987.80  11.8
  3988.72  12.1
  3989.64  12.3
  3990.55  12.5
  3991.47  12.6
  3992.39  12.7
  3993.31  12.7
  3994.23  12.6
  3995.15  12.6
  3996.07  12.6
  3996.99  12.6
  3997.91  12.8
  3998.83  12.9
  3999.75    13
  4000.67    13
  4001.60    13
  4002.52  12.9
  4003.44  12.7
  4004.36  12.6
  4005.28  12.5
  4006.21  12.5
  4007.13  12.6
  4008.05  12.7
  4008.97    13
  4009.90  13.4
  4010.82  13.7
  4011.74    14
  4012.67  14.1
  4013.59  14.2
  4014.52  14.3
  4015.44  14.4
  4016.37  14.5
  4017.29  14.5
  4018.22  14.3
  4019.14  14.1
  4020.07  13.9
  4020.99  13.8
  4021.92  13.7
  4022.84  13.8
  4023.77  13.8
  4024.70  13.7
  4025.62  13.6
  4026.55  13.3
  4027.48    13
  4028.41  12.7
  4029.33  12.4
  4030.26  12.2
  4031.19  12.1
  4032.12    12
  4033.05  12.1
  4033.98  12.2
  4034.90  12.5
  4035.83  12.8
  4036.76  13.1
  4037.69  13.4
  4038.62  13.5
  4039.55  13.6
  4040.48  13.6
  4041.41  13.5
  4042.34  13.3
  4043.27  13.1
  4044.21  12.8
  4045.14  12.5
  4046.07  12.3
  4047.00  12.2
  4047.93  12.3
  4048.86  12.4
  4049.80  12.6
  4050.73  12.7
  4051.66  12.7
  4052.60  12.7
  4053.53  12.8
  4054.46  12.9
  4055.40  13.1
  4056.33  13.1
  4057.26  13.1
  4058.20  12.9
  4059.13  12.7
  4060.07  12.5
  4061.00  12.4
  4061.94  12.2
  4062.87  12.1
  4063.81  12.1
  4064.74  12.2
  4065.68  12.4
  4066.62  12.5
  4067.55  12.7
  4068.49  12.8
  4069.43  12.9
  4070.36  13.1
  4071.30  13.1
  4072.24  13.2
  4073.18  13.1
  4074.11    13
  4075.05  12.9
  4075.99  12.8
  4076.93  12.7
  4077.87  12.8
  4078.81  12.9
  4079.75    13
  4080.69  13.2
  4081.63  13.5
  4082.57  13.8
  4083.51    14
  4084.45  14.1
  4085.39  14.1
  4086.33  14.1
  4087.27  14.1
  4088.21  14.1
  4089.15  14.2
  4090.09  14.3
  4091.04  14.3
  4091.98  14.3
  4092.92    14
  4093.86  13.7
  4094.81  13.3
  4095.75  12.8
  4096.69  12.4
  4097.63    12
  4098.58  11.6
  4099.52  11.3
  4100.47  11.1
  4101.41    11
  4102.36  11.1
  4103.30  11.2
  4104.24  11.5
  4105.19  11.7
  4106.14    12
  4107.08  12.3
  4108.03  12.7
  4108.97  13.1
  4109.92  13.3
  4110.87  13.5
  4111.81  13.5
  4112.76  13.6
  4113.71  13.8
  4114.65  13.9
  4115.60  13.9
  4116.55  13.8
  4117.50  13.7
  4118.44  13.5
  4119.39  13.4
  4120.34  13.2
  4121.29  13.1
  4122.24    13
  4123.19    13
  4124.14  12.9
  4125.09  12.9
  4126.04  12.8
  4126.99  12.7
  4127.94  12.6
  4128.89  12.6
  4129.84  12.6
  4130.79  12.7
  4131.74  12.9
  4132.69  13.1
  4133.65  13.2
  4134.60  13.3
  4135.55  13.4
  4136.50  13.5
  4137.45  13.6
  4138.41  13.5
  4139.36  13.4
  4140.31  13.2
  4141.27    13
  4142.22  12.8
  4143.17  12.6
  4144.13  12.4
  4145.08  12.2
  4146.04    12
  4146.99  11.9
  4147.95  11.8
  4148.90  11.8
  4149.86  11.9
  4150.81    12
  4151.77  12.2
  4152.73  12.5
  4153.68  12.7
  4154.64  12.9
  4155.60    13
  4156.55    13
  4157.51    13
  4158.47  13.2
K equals 1.78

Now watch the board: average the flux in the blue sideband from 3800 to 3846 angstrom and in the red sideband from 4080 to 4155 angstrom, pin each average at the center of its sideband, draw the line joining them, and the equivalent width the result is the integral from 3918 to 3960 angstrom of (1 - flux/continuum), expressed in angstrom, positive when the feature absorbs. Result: 6.3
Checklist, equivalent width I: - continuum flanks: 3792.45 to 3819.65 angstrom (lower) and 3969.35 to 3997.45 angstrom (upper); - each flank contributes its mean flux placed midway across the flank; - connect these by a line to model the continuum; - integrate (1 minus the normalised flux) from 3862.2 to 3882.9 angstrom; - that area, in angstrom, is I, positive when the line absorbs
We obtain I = 2.6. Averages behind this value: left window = 7.75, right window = 10.1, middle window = 7.55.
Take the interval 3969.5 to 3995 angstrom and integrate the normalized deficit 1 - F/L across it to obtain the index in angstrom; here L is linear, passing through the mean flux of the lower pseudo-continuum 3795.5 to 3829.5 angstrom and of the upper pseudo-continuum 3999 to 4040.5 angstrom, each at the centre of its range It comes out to 5.0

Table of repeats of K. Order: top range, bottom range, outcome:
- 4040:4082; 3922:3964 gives 1.77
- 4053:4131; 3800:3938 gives 1.96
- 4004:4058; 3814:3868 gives 2.16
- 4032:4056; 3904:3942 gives 1.76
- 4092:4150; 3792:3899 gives 2.06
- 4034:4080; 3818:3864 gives 2.20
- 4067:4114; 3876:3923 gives 1.69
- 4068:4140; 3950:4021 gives 1.31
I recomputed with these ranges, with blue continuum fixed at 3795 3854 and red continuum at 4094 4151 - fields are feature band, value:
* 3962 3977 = 6.2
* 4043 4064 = -2.3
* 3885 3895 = 1.4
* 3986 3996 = -2.1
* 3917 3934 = 2.7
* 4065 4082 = -1.7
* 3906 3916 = -1.3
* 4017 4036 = -4.1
